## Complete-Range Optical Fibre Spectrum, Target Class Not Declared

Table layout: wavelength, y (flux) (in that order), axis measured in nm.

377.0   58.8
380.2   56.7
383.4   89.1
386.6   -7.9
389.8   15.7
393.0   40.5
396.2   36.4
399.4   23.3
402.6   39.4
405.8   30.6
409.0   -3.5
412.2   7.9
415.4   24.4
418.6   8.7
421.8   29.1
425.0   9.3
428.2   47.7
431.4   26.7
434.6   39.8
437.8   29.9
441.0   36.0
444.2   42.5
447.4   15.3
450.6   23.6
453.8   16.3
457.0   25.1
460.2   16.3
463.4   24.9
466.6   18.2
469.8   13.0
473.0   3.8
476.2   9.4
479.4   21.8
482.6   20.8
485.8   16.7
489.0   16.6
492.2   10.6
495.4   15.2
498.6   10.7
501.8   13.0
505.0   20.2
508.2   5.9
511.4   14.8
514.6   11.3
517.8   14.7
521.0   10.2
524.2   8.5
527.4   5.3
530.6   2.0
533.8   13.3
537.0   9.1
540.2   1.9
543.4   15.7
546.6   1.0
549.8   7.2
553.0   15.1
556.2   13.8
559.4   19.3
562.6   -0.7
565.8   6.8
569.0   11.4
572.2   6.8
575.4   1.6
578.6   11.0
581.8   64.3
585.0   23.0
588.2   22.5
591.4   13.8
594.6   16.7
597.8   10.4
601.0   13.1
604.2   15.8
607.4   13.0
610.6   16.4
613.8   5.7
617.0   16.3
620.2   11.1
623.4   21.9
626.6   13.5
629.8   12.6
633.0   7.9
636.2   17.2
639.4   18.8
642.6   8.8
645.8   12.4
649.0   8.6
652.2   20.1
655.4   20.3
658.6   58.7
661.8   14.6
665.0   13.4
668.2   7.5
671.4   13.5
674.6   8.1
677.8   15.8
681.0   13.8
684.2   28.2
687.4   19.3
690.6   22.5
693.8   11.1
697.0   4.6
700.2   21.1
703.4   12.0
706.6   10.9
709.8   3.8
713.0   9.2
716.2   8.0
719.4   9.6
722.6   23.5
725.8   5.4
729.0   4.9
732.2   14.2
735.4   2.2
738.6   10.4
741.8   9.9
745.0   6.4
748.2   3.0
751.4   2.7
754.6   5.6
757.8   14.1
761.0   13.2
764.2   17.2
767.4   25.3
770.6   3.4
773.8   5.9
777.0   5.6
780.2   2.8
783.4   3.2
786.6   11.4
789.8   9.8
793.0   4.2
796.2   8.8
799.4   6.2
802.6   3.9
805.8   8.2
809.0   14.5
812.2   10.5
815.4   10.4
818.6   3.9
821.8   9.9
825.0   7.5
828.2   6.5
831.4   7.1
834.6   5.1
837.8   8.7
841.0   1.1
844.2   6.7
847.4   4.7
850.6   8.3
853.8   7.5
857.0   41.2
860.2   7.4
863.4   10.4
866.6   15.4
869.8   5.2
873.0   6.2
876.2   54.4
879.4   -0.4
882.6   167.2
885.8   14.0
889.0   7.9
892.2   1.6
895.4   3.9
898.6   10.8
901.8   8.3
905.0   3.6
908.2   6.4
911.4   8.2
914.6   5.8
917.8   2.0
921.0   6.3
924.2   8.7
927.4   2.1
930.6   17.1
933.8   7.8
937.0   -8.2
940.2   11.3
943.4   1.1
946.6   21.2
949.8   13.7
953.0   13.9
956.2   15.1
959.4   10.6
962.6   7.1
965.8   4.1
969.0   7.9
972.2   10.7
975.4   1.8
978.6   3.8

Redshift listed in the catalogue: 0.765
